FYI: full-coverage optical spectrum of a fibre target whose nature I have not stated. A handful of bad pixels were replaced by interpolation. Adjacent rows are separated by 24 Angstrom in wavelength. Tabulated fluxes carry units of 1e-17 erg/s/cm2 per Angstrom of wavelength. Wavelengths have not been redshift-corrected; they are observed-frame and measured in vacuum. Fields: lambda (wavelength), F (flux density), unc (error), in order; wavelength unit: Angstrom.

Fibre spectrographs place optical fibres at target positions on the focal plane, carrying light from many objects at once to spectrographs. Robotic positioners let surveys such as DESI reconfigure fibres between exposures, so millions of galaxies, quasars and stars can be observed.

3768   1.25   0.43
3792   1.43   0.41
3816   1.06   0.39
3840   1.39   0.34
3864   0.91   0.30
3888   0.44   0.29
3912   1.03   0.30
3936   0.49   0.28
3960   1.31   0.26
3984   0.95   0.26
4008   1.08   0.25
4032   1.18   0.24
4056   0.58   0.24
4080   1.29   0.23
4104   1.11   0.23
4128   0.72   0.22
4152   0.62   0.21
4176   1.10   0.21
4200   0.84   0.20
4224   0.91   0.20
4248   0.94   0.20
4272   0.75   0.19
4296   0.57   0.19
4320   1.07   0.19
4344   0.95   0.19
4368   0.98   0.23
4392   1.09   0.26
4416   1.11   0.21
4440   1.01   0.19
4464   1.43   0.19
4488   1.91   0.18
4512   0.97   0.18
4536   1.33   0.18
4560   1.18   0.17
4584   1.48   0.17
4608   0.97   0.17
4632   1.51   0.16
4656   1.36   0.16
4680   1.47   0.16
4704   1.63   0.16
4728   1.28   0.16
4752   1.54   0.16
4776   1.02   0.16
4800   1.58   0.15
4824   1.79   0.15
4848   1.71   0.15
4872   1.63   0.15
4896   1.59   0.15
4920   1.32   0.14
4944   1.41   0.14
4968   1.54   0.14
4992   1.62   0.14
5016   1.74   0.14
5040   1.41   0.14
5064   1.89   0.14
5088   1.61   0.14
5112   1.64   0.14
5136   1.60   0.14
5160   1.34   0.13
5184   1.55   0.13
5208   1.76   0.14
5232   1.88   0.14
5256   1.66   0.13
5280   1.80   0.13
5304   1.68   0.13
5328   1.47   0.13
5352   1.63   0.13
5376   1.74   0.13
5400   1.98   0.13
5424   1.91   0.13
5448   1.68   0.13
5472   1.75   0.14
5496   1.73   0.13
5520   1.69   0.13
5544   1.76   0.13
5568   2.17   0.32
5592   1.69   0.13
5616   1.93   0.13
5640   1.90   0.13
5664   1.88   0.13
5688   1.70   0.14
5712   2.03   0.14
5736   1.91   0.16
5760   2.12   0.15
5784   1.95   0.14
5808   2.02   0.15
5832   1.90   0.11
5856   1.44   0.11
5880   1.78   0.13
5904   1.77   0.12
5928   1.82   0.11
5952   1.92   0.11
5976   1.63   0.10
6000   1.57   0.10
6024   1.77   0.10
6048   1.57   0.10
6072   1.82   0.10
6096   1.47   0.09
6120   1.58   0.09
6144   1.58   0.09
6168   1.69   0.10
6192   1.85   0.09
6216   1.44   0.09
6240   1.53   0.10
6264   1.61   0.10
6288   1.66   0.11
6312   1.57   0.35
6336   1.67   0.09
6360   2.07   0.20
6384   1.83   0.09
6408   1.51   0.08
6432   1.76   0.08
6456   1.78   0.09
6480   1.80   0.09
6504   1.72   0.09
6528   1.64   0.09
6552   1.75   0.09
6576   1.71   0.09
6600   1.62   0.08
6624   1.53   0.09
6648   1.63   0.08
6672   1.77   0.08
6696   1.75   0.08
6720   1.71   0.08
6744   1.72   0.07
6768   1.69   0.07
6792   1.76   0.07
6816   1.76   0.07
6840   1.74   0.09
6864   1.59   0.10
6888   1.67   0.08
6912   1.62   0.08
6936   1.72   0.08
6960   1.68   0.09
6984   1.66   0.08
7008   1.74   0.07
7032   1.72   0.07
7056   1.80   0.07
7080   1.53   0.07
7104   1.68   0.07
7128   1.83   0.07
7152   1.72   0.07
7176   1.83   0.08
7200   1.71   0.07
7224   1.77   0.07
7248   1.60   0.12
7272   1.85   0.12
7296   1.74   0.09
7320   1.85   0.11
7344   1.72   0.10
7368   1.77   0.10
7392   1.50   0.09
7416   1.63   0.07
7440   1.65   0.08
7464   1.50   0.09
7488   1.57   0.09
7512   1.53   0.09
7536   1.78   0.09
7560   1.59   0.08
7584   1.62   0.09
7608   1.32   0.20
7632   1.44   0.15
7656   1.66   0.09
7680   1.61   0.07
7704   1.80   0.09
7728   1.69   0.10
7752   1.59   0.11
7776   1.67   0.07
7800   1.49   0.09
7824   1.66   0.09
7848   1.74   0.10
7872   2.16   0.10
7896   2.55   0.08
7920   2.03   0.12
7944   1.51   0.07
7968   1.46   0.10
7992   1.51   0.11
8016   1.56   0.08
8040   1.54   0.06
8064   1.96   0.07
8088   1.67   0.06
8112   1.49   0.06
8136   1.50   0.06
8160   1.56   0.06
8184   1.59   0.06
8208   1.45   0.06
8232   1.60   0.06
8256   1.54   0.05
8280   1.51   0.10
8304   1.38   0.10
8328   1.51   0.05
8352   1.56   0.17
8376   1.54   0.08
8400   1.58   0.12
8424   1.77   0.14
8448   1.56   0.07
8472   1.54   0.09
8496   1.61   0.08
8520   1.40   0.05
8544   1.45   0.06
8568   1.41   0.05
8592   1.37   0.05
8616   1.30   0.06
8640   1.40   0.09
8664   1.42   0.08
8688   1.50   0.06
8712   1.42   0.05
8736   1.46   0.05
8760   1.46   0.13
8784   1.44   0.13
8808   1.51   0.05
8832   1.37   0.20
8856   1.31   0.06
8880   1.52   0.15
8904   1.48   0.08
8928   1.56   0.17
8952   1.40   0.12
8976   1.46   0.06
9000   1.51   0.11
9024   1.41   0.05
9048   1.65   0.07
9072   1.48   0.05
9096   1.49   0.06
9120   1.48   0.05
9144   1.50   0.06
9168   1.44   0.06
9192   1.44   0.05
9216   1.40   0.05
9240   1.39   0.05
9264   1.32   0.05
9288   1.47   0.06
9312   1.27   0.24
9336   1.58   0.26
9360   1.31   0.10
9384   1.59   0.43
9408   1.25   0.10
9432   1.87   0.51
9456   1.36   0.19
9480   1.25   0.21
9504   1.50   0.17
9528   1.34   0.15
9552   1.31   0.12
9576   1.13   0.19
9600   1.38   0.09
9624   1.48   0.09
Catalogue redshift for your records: 0.201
